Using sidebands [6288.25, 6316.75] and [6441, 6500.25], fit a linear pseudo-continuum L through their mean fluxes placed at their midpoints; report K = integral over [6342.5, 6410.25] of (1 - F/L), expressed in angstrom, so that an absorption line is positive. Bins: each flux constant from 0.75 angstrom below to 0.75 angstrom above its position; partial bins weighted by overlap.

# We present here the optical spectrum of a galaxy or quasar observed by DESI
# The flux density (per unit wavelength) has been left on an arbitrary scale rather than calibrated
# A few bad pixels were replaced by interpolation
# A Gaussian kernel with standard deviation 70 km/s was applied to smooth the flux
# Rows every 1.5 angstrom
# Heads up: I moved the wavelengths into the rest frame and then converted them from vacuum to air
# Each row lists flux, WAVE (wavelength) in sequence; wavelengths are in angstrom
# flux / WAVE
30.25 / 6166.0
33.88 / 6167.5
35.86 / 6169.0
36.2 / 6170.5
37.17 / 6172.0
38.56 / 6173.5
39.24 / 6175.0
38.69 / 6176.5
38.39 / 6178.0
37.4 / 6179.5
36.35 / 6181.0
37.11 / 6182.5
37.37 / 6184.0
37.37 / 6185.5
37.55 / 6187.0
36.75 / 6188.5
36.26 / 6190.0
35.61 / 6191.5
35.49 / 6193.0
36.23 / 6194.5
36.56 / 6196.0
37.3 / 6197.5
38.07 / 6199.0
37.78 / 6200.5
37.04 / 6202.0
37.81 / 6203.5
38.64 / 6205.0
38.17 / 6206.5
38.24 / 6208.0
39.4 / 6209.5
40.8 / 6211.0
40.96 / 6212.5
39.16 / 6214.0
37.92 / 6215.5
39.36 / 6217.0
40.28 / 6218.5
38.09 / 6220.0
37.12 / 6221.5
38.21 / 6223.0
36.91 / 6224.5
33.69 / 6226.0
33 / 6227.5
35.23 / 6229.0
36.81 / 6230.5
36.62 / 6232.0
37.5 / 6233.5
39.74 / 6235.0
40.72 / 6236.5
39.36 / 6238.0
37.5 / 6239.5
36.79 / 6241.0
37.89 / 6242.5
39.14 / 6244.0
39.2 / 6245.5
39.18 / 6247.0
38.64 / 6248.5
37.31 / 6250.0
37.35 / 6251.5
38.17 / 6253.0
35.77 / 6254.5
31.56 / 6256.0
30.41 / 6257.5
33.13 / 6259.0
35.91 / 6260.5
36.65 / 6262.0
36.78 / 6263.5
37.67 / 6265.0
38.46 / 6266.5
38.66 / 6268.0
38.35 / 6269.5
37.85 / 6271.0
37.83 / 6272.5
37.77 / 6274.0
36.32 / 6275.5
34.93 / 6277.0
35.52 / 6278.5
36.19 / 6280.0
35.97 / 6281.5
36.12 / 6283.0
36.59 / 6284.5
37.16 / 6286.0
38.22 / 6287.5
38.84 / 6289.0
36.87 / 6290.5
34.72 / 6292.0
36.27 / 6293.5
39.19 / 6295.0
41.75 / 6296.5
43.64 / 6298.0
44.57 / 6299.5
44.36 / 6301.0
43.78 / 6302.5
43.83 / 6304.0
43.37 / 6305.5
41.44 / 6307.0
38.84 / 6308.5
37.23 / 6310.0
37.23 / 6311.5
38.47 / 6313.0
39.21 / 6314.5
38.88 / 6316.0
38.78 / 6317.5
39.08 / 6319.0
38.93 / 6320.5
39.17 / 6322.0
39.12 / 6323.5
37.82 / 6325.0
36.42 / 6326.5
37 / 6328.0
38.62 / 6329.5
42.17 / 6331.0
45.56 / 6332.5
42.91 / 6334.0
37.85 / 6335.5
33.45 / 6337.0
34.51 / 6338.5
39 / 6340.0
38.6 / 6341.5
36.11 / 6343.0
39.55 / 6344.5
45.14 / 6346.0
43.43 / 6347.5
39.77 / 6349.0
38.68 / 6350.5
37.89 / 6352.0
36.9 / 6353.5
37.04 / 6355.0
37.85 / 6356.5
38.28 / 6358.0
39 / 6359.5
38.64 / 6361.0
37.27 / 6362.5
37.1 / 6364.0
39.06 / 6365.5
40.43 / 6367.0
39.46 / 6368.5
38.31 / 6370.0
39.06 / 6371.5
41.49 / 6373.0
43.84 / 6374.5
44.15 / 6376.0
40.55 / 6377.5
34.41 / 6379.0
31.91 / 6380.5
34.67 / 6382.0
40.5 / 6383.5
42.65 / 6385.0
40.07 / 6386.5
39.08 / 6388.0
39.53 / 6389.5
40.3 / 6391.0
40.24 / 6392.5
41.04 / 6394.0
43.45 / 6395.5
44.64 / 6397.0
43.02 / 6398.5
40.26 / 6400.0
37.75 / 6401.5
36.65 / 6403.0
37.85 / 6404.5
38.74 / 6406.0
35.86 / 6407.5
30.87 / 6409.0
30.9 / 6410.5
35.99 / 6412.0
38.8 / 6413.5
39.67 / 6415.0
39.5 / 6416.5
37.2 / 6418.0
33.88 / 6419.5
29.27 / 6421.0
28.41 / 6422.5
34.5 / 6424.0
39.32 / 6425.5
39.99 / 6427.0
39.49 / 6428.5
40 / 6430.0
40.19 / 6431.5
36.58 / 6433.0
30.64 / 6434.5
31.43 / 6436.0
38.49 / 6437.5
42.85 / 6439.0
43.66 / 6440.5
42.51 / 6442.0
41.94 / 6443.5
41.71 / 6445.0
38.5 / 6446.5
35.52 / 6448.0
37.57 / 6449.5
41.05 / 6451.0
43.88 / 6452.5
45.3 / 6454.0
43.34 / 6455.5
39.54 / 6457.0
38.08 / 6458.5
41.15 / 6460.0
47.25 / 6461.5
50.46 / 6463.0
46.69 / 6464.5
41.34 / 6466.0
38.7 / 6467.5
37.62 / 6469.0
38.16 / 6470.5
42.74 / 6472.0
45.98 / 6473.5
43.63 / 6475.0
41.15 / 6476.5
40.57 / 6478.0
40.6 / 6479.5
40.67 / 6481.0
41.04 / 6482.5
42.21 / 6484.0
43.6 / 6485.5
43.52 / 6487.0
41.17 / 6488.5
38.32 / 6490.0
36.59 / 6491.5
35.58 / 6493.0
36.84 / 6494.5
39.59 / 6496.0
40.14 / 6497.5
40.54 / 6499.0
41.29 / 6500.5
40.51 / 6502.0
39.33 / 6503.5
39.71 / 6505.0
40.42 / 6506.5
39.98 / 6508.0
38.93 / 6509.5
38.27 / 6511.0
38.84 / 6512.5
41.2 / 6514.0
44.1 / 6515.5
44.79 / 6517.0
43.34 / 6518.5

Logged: 2.4 angstrom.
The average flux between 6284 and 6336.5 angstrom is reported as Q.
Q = 39.6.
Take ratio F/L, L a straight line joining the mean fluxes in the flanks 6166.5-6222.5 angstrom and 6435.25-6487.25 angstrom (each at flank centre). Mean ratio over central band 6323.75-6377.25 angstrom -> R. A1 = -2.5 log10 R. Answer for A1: 0.02 mag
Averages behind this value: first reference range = 37.6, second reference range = 41.5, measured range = 39.2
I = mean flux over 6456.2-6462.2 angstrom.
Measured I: 41.5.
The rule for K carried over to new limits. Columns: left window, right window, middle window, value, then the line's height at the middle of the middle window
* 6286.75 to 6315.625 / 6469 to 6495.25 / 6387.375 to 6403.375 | -0.1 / 40.4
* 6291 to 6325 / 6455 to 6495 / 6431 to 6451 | 1.2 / 41.1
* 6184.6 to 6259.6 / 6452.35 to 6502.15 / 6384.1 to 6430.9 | 2.6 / 40.3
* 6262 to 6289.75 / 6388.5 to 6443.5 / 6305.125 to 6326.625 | -0.9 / 37.4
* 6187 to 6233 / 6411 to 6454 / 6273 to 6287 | 0.5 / 37.6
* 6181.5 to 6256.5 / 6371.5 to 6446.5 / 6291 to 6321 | -1.7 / 38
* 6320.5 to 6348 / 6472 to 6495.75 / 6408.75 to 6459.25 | 2.8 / 40.3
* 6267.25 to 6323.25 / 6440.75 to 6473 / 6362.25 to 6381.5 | 0.6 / 40.2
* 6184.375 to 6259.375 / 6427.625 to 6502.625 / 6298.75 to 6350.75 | -1.4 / 38.7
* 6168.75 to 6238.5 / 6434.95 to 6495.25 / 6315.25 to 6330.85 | 0.2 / 39.2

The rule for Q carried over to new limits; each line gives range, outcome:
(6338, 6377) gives 39.3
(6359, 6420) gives 38.7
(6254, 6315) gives 38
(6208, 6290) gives 37.3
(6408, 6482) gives 39.3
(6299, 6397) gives 39.5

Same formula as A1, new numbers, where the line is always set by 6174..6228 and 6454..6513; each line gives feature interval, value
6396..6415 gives 0.06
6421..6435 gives 0.11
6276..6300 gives 0.02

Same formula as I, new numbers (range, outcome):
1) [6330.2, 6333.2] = 43.7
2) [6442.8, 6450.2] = 39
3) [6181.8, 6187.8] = 37.3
